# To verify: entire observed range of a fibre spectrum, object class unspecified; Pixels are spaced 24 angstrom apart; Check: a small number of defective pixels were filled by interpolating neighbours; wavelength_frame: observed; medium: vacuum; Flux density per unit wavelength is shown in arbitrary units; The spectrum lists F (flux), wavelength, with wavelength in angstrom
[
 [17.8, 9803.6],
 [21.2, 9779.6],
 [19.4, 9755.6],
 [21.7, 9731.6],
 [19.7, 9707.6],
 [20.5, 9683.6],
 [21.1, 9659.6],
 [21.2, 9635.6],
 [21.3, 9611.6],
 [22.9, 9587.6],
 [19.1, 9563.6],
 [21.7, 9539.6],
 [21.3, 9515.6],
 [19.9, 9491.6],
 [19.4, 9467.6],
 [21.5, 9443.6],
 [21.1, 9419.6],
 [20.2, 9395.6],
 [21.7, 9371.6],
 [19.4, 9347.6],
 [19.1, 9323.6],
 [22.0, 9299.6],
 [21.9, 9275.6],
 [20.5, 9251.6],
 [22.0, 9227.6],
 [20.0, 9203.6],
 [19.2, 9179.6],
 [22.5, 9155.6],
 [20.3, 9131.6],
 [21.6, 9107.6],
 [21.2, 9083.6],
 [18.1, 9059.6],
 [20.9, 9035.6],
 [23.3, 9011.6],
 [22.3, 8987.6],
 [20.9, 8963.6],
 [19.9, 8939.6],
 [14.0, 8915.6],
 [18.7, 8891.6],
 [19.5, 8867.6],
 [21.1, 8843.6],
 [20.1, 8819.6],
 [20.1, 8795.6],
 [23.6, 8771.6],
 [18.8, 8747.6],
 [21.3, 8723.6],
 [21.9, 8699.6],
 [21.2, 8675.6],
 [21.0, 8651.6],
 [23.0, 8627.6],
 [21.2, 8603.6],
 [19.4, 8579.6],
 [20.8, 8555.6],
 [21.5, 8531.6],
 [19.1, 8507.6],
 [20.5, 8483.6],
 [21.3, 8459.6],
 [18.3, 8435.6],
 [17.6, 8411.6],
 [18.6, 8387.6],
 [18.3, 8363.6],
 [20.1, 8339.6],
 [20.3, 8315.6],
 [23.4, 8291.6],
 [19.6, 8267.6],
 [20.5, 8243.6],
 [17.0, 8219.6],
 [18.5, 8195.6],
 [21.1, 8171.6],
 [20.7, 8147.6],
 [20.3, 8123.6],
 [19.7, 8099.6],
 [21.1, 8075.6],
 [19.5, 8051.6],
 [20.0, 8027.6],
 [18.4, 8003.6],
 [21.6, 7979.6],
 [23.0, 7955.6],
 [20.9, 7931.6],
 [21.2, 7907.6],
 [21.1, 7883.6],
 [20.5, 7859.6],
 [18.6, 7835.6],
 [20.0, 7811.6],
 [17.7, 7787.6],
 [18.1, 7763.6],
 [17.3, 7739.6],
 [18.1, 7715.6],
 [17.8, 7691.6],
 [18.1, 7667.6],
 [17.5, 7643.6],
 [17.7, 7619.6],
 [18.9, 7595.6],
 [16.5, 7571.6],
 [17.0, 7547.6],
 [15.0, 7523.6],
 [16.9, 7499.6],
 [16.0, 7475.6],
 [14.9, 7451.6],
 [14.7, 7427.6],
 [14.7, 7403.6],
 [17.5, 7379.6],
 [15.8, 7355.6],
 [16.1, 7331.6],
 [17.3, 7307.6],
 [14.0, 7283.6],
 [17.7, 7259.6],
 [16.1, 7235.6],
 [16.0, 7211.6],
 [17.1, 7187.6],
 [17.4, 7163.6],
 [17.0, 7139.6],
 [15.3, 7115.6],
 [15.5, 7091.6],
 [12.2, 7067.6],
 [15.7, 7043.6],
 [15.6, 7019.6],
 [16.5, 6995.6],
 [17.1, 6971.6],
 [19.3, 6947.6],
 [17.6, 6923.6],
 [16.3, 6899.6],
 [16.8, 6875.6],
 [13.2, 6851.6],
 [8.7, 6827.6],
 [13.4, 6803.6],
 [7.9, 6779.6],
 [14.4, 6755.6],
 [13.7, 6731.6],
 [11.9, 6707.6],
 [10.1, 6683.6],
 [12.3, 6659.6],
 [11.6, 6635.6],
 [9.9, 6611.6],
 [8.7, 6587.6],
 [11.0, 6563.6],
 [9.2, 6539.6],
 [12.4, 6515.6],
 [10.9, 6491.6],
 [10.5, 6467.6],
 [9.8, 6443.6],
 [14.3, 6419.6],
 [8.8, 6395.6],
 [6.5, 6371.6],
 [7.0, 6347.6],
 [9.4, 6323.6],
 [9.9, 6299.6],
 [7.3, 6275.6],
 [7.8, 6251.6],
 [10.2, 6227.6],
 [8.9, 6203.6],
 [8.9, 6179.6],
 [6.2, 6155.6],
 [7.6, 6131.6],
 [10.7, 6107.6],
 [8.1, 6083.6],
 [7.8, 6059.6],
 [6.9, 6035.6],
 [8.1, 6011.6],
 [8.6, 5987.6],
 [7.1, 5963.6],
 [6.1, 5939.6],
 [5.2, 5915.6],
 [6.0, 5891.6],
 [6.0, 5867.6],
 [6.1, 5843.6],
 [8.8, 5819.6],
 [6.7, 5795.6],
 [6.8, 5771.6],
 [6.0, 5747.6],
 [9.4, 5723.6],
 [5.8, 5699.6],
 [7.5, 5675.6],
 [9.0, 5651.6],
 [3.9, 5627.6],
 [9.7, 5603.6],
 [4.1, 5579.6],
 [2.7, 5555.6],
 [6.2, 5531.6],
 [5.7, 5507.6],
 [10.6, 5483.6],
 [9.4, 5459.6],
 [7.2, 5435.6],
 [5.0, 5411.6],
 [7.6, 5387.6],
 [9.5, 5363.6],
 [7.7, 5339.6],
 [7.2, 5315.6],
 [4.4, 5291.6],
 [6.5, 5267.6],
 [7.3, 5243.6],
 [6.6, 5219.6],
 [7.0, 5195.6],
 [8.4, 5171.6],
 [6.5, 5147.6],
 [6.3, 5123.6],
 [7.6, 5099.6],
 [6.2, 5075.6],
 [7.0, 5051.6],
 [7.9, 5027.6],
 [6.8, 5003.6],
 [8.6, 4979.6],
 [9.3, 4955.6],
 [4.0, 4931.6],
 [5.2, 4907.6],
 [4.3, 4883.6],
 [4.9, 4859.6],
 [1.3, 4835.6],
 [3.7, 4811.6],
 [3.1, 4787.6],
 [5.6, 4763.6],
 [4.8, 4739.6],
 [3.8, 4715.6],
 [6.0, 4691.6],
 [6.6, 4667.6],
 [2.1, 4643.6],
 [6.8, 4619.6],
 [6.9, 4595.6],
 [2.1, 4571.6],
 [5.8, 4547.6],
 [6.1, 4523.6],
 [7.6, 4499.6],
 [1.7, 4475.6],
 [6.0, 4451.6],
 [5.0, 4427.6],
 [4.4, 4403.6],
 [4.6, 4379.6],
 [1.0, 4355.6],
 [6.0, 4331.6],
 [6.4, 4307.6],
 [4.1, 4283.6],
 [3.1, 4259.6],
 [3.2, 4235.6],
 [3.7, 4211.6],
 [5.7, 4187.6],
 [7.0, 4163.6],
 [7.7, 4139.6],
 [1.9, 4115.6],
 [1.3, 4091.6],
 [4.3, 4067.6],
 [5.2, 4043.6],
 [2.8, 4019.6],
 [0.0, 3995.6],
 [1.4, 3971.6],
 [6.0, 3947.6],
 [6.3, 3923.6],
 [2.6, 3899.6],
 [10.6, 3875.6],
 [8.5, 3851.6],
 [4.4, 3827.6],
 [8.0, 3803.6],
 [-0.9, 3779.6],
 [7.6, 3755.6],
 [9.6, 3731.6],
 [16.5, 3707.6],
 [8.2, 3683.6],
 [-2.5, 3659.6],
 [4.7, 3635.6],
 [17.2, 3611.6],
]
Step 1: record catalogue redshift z 0.72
